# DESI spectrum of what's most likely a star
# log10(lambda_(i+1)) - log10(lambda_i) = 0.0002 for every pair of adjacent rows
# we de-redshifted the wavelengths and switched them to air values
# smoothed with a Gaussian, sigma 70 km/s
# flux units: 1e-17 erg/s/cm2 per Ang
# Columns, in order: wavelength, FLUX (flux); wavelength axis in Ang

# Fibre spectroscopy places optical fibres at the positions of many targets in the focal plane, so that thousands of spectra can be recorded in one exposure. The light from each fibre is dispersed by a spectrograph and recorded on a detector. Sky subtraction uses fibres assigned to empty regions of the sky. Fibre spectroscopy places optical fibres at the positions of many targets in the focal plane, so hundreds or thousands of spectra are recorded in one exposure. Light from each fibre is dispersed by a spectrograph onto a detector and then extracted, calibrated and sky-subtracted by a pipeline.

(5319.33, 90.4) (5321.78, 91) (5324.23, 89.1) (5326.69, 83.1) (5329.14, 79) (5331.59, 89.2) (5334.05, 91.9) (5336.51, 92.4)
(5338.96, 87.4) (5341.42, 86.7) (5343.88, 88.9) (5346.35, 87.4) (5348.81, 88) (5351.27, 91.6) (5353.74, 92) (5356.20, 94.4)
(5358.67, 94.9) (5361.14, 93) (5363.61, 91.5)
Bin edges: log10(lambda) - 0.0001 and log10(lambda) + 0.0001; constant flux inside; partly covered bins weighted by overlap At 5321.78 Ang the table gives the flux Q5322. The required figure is 91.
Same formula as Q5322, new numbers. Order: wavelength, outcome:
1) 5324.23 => 89.1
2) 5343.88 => 88.9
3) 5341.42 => 86.7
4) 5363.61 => 91.5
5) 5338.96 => 87.4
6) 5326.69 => 83.1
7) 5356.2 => 94.4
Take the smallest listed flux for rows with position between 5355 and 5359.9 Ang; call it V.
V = 94.4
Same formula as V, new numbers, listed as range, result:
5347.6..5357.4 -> 88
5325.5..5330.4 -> 79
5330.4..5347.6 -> 86.7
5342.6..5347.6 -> 87.4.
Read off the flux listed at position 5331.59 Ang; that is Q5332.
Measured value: 89.2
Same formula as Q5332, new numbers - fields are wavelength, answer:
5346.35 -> 87.4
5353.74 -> 92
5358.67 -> 94.9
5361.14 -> 93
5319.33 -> 90.4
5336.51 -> 92.4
